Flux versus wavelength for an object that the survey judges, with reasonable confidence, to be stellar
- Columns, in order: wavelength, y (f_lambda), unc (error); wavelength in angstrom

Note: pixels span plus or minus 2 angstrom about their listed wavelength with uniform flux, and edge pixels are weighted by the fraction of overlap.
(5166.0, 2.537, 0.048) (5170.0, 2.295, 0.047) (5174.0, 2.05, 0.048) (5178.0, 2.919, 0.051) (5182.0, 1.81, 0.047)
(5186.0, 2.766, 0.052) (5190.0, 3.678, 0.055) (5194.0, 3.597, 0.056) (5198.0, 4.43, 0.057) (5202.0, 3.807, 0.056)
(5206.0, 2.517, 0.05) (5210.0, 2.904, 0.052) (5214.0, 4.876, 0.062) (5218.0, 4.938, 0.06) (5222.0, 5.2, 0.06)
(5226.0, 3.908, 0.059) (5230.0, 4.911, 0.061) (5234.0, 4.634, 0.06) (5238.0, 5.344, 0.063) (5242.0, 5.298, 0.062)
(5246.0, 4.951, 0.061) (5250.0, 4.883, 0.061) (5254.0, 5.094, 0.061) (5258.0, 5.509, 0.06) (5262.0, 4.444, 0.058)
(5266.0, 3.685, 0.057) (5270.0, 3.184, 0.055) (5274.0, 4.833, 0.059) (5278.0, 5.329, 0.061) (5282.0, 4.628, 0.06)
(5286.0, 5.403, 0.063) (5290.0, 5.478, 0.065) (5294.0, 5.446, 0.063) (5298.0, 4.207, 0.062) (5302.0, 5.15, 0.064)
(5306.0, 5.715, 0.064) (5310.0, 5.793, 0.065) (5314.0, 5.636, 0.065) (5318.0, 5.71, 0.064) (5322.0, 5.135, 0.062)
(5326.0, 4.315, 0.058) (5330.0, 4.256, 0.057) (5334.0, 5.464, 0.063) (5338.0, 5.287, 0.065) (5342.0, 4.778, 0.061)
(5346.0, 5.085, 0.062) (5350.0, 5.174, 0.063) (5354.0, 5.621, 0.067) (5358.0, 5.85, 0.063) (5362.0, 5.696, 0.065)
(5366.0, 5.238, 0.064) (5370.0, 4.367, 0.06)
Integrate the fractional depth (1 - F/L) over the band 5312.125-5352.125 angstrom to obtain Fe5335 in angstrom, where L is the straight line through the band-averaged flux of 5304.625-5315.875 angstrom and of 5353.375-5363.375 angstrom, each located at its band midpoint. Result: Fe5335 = 4.5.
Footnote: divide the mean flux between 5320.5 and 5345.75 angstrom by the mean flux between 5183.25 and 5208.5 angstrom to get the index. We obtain 1.4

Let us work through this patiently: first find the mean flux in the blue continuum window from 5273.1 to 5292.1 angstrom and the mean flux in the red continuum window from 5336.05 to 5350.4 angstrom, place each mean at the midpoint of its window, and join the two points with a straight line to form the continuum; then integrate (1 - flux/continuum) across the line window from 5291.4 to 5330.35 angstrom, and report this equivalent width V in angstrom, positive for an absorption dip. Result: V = -0.5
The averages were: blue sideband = 5.15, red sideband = 5.07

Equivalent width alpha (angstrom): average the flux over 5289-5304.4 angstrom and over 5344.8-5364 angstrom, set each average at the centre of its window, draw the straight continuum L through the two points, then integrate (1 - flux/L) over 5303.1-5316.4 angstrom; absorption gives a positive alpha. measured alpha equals -1.3 angstrom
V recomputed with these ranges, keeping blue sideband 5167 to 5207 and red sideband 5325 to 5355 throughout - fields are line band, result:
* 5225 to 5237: -3.5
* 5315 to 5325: -1.3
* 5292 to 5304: -1.3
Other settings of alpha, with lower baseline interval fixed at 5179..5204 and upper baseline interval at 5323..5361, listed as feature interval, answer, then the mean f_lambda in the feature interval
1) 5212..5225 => -4.52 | 4.92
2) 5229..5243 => -4.28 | 5.04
